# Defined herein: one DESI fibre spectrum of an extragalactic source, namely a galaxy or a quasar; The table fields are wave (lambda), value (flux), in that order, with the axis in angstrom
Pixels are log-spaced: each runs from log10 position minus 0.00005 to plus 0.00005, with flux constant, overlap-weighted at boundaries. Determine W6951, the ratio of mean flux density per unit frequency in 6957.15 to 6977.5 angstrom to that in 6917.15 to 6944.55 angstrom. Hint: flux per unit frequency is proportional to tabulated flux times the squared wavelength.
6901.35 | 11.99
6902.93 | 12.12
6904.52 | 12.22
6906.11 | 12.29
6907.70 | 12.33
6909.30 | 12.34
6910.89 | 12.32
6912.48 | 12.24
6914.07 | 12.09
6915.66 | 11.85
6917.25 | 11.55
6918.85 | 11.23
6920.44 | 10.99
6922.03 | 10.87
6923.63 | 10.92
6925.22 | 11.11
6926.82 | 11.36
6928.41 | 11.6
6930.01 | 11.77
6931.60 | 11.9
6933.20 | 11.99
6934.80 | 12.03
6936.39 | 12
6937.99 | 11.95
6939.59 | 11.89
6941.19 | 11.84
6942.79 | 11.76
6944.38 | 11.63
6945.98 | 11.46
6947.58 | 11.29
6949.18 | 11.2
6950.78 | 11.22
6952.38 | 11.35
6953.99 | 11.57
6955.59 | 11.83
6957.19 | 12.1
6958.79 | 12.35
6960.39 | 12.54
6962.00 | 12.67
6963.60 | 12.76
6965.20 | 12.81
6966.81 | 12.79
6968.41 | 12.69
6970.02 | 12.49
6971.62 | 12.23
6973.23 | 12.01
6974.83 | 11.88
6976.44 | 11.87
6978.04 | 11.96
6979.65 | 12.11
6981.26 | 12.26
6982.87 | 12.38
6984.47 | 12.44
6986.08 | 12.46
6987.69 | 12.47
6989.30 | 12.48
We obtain 1.08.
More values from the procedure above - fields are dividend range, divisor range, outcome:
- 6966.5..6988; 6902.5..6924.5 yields 1.06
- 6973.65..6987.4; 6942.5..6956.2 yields 1.07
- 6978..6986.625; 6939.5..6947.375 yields 1.06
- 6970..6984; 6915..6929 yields 1.09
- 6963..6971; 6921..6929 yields 1.15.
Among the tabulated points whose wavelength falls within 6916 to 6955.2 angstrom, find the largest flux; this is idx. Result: 12.03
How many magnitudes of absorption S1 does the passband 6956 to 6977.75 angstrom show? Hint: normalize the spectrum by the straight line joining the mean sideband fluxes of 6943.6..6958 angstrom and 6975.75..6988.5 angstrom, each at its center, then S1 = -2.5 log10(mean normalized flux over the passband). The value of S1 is -0.04 mag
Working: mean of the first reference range 11.5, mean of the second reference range 12.3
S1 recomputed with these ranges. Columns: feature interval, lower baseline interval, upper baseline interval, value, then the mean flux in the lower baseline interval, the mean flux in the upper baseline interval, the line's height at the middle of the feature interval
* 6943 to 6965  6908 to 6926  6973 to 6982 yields 0.00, 11.6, 12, 11.9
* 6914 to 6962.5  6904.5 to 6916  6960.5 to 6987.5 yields 0.06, 12.2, 12.4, 12.3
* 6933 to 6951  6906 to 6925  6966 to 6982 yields 0.02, 11.7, 12.2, 11.9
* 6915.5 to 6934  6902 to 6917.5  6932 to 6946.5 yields 0.05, 12.2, 11.8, 12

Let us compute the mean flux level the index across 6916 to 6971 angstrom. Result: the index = 11.8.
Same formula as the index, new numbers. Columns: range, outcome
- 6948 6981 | 12.1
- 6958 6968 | 12.7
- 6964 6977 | 12.4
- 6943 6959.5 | 11.6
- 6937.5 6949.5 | 11.6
